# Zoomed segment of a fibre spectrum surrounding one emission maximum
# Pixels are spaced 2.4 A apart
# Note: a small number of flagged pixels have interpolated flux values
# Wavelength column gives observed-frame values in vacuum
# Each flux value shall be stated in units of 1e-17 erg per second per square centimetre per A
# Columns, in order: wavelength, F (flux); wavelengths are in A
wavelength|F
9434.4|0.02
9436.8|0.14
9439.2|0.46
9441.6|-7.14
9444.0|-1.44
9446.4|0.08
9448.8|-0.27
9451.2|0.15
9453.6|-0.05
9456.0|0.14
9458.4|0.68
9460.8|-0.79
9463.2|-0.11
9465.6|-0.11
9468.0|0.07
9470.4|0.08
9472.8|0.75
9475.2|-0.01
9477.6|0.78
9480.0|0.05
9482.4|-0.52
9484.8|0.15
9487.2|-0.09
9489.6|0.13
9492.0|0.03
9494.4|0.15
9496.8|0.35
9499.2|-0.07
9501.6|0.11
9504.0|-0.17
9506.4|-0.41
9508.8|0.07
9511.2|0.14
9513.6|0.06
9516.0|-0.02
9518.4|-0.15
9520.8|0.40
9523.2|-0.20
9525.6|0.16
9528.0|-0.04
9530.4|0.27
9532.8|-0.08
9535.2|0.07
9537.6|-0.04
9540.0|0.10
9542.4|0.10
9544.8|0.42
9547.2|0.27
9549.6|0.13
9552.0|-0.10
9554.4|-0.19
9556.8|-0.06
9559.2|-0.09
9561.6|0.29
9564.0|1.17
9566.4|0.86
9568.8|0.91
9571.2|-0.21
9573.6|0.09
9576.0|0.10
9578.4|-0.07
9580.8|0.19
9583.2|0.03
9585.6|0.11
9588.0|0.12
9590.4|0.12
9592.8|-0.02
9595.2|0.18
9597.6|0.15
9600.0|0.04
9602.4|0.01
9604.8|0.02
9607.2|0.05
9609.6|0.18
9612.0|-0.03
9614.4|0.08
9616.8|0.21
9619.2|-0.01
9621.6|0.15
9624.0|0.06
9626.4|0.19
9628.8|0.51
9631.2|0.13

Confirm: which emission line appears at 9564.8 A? [O III]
